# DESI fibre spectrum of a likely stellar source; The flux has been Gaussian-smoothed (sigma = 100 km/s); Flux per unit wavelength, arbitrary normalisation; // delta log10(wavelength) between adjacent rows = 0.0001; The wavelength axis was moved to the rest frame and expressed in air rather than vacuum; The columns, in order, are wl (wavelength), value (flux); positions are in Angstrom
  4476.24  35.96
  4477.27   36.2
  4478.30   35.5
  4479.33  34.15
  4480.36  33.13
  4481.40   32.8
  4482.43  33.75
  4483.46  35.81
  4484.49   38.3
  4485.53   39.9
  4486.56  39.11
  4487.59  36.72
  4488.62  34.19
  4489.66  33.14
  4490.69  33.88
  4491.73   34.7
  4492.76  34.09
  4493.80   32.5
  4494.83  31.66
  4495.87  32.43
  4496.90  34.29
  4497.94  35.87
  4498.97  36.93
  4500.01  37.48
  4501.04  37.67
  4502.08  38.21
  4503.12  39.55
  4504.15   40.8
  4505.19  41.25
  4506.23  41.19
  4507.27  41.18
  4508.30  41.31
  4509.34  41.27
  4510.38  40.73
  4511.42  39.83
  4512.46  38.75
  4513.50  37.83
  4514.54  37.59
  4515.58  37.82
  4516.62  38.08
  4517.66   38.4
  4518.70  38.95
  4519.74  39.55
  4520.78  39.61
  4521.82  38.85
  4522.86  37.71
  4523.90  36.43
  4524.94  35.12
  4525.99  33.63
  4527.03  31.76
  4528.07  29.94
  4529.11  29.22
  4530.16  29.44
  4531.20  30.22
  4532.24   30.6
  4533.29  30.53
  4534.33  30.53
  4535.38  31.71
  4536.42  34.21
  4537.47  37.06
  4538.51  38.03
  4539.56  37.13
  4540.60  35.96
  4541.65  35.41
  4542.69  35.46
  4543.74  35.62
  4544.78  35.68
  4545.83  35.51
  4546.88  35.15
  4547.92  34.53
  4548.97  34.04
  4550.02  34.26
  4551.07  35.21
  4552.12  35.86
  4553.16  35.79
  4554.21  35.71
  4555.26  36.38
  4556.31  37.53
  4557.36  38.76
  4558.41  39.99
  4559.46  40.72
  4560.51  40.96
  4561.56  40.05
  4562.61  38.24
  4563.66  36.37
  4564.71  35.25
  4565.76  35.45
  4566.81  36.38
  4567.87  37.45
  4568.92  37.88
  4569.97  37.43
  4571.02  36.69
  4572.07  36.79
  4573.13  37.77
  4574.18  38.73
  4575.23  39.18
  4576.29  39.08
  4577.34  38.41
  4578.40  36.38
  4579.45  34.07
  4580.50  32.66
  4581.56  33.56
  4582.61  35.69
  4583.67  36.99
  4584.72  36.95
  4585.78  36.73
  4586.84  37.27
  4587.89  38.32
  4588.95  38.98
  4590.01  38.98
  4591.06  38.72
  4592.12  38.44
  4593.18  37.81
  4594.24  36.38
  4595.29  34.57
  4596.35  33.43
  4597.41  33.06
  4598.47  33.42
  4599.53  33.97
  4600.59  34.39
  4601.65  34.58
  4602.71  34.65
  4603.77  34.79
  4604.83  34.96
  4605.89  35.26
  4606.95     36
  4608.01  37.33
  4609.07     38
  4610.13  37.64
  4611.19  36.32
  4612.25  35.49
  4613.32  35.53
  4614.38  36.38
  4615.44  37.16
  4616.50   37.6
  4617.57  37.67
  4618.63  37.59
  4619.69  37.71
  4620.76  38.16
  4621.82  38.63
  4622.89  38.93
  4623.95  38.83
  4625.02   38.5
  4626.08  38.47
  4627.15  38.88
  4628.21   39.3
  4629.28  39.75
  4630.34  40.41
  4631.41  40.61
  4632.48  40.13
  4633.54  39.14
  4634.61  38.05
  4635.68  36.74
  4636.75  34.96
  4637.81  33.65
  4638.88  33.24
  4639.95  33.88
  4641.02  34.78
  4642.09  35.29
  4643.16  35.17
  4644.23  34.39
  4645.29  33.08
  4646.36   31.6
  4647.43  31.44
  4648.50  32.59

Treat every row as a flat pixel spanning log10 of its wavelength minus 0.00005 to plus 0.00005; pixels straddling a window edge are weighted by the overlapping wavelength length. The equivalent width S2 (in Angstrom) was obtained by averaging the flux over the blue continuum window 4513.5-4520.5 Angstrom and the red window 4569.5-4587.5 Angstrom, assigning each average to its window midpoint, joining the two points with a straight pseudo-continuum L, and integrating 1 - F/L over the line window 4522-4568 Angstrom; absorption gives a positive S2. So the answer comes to 2.9 Angstrom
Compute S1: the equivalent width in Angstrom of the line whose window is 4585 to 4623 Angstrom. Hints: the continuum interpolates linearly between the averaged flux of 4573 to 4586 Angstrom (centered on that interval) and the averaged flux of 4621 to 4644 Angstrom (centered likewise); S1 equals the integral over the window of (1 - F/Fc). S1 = 0.5 Angstrom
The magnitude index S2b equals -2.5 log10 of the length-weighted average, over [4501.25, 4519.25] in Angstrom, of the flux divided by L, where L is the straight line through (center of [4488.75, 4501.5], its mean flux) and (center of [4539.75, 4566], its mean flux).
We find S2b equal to -0.130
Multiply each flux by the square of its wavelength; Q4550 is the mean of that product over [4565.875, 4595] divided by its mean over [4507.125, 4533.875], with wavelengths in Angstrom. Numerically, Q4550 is 1.05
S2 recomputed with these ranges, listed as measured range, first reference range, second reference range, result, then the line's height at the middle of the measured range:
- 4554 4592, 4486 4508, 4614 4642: -0.24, 37.2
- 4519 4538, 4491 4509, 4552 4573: 1.82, 37.3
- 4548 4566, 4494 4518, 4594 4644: 0.19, 37.5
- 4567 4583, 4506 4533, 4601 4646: -0.02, 36.7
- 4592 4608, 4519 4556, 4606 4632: 0.91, 37.2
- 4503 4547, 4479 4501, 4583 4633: -0.88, 35.7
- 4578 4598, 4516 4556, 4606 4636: 0.31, 36.8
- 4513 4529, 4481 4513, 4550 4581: 0.25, 37.1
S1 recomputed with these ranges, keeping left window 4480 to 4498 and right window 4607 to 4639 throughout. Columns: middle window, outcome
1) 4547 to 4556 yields 0.2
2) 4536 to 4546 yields 0.0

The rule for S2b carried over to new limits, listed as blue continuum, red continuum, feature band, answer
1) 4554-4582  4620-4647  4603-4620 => 0.02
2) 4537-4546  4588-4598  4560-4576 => -0.03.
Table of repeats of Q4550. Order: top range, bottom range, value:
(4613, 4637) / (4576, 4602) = 1.08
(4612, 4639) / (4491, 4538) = 1.10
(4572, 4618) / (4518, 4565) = 1.05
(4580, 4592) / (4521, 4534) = 1.15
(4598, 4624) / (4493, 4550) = 1.05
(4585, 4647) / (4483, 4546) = 1.06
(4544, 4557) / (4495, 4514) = 0.94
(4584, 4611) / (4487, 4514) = 1.01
